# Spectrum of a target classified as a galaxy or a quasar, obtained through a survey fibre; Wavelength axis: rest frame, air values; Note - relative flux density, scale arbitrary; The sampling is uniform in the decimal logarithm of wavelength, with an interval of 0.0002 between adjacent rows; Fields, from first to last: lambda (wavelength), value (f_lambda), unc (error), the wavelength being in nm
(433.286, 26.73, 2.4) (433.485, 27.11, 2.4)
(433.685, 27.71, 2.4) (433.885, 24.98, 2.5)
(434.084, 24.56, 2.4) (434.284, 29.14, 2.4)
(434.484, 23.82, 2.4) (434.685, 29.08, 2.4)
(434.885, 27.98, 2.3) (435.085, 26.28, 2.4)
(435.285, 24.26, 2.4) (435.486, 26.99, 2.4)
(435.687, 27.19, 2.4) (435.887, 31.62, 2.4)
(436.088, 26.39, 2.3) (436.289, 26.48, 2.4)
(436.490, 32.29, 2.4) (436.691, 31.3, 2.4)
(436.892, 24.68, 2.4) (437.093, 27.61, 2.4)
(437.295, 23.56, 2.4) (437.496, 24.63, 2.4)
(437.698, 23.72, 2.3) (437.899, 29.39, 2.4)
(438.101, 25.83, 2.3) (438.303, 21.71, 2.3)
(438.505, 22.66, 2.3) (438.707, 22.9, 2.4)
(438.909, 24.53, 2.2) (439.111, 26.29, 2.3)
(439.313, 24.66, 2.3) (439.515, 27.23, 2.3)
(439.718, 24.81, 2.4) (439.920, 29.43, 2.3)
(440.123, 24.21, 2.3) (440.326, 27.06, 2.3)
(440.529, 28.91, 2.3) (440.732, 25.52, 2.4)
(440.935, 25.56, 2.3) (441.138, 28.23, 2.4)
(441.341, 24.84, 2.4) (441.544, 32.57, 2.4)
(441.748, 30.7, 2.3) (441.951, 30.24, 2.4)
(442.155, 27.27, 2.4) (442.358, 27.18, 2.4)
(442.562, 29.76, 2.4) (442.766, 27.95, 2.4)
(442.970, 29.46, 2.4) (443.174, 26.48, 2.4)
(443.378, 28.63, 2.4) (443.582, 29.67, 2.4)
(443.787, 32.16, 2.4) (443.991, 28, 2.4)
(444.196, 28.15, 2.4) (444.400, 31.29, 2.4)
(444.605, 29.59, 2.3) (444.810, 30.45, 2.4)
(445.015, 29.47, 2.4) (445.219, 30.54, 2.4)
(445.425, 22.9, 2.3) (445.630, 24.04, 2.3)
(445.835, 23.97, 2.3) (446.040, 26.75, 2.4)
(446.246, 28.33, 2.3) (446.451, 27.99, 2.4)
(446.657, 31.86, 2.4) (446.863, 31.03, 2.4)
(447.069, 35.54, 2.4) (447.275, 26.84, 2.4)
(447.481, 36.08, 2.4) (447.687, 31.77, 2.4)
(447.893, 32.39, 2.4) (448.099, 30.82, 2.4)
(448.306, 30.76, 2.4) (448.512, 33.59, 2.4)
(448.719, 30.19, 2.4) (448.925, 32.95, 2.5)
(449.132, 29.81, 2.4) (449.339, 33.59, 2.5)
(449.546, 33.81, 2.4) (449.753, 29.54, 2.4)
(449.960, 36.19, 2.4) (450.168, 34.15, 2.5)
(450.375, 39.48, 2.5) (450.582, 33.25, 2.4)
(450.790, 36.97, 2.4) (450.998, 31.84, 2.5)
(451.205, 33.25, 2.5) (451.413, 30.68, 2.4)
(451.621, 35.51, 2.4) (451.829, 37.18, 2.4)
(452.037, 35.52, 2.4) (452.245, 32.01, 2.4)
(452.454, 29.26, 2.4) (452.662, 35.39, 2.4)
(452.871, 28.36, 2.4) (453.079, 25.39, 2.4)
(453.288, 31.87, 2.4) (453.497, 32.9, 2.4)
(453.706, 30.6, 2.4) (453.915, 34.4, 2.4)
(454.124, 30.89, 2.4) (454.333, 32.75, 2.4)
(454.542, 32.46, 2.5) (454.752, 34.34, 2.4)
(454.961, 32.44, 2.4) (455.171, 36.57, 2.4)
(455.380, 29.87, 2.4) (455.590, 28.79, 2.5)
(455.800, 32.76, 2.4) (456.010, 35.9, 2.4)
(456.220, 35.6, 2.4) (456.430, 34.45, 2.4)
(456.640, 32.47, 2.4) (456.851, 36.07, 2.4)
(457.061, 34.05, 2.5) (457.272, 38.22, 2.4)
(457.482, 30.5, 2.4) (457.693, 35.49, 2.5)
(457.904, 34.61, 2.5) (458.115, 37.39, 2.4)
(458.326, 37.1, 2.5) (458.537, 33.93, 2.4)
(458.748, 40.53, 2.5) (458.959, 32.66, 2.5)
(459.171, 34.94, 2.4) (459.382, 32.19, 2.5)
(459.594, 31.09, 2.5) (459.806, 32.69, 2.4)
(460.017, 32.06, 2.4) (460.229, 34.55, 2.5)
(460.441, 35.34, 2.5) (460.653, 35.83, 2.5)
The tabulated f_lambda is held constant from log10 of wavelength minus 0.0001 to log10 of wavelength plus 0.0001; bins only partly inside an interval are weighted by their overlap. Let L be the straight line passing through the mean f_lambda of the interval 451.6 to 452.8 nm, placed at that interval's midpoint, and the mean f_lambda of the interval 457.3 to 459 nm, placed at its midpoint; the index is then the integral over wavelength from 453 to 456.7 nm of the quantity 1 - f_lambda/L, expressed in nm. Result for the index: 0.224 nm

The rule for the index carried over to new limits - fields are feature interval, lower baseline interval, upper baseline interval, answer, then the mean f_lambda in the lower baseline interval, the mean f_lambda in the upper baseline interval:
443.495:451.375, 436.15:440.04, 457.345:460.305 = -0.34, 26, 34.3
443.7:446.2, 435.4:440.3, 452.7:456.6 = 0.06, 26.3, 32.3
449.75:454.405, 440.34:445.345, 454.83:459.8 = -0.11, 28.8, 34.2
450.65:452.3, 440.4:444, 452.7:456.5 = -0.15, 28.5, 32.3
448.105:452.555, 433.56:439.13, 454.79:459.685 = -0.23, 26.3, 34.3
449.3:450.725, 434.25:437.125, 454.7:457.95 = -0.11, 27.6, 33.9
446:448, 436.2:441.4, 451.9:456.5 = -0.10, 26.1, 32.4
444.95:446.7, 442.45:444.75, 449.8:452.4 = 0.21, 29.2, 34.4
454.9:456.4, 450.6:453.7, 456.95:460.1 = 0.02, 32.5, 34.5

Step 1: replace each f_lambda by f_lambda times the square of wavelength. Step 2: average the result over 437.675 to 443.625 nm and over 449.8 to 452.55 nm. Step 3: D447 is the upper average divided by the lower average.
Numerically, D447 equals 1.3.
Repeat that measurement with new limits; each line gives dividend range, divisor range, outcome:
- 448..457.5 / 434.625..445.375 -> 1.27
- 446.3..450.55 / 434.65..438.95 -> 1.29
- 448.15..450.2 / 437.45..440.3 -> 1.34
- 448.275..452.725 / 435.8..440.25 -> 1.35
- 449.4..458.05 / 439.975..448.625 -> 1.20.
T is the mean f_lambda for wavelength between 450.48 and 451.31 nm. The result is 33.8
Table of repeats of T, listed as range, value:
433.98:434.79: 26.7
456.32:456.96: 34.3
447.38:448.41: 32.4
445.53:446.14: 24.9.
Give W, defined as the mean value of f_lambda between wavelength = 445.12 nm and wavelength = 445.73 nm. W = 25.8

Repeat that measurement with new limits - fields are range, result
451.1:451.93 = 34.2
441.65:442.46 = 28.9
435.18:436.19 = 27.3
